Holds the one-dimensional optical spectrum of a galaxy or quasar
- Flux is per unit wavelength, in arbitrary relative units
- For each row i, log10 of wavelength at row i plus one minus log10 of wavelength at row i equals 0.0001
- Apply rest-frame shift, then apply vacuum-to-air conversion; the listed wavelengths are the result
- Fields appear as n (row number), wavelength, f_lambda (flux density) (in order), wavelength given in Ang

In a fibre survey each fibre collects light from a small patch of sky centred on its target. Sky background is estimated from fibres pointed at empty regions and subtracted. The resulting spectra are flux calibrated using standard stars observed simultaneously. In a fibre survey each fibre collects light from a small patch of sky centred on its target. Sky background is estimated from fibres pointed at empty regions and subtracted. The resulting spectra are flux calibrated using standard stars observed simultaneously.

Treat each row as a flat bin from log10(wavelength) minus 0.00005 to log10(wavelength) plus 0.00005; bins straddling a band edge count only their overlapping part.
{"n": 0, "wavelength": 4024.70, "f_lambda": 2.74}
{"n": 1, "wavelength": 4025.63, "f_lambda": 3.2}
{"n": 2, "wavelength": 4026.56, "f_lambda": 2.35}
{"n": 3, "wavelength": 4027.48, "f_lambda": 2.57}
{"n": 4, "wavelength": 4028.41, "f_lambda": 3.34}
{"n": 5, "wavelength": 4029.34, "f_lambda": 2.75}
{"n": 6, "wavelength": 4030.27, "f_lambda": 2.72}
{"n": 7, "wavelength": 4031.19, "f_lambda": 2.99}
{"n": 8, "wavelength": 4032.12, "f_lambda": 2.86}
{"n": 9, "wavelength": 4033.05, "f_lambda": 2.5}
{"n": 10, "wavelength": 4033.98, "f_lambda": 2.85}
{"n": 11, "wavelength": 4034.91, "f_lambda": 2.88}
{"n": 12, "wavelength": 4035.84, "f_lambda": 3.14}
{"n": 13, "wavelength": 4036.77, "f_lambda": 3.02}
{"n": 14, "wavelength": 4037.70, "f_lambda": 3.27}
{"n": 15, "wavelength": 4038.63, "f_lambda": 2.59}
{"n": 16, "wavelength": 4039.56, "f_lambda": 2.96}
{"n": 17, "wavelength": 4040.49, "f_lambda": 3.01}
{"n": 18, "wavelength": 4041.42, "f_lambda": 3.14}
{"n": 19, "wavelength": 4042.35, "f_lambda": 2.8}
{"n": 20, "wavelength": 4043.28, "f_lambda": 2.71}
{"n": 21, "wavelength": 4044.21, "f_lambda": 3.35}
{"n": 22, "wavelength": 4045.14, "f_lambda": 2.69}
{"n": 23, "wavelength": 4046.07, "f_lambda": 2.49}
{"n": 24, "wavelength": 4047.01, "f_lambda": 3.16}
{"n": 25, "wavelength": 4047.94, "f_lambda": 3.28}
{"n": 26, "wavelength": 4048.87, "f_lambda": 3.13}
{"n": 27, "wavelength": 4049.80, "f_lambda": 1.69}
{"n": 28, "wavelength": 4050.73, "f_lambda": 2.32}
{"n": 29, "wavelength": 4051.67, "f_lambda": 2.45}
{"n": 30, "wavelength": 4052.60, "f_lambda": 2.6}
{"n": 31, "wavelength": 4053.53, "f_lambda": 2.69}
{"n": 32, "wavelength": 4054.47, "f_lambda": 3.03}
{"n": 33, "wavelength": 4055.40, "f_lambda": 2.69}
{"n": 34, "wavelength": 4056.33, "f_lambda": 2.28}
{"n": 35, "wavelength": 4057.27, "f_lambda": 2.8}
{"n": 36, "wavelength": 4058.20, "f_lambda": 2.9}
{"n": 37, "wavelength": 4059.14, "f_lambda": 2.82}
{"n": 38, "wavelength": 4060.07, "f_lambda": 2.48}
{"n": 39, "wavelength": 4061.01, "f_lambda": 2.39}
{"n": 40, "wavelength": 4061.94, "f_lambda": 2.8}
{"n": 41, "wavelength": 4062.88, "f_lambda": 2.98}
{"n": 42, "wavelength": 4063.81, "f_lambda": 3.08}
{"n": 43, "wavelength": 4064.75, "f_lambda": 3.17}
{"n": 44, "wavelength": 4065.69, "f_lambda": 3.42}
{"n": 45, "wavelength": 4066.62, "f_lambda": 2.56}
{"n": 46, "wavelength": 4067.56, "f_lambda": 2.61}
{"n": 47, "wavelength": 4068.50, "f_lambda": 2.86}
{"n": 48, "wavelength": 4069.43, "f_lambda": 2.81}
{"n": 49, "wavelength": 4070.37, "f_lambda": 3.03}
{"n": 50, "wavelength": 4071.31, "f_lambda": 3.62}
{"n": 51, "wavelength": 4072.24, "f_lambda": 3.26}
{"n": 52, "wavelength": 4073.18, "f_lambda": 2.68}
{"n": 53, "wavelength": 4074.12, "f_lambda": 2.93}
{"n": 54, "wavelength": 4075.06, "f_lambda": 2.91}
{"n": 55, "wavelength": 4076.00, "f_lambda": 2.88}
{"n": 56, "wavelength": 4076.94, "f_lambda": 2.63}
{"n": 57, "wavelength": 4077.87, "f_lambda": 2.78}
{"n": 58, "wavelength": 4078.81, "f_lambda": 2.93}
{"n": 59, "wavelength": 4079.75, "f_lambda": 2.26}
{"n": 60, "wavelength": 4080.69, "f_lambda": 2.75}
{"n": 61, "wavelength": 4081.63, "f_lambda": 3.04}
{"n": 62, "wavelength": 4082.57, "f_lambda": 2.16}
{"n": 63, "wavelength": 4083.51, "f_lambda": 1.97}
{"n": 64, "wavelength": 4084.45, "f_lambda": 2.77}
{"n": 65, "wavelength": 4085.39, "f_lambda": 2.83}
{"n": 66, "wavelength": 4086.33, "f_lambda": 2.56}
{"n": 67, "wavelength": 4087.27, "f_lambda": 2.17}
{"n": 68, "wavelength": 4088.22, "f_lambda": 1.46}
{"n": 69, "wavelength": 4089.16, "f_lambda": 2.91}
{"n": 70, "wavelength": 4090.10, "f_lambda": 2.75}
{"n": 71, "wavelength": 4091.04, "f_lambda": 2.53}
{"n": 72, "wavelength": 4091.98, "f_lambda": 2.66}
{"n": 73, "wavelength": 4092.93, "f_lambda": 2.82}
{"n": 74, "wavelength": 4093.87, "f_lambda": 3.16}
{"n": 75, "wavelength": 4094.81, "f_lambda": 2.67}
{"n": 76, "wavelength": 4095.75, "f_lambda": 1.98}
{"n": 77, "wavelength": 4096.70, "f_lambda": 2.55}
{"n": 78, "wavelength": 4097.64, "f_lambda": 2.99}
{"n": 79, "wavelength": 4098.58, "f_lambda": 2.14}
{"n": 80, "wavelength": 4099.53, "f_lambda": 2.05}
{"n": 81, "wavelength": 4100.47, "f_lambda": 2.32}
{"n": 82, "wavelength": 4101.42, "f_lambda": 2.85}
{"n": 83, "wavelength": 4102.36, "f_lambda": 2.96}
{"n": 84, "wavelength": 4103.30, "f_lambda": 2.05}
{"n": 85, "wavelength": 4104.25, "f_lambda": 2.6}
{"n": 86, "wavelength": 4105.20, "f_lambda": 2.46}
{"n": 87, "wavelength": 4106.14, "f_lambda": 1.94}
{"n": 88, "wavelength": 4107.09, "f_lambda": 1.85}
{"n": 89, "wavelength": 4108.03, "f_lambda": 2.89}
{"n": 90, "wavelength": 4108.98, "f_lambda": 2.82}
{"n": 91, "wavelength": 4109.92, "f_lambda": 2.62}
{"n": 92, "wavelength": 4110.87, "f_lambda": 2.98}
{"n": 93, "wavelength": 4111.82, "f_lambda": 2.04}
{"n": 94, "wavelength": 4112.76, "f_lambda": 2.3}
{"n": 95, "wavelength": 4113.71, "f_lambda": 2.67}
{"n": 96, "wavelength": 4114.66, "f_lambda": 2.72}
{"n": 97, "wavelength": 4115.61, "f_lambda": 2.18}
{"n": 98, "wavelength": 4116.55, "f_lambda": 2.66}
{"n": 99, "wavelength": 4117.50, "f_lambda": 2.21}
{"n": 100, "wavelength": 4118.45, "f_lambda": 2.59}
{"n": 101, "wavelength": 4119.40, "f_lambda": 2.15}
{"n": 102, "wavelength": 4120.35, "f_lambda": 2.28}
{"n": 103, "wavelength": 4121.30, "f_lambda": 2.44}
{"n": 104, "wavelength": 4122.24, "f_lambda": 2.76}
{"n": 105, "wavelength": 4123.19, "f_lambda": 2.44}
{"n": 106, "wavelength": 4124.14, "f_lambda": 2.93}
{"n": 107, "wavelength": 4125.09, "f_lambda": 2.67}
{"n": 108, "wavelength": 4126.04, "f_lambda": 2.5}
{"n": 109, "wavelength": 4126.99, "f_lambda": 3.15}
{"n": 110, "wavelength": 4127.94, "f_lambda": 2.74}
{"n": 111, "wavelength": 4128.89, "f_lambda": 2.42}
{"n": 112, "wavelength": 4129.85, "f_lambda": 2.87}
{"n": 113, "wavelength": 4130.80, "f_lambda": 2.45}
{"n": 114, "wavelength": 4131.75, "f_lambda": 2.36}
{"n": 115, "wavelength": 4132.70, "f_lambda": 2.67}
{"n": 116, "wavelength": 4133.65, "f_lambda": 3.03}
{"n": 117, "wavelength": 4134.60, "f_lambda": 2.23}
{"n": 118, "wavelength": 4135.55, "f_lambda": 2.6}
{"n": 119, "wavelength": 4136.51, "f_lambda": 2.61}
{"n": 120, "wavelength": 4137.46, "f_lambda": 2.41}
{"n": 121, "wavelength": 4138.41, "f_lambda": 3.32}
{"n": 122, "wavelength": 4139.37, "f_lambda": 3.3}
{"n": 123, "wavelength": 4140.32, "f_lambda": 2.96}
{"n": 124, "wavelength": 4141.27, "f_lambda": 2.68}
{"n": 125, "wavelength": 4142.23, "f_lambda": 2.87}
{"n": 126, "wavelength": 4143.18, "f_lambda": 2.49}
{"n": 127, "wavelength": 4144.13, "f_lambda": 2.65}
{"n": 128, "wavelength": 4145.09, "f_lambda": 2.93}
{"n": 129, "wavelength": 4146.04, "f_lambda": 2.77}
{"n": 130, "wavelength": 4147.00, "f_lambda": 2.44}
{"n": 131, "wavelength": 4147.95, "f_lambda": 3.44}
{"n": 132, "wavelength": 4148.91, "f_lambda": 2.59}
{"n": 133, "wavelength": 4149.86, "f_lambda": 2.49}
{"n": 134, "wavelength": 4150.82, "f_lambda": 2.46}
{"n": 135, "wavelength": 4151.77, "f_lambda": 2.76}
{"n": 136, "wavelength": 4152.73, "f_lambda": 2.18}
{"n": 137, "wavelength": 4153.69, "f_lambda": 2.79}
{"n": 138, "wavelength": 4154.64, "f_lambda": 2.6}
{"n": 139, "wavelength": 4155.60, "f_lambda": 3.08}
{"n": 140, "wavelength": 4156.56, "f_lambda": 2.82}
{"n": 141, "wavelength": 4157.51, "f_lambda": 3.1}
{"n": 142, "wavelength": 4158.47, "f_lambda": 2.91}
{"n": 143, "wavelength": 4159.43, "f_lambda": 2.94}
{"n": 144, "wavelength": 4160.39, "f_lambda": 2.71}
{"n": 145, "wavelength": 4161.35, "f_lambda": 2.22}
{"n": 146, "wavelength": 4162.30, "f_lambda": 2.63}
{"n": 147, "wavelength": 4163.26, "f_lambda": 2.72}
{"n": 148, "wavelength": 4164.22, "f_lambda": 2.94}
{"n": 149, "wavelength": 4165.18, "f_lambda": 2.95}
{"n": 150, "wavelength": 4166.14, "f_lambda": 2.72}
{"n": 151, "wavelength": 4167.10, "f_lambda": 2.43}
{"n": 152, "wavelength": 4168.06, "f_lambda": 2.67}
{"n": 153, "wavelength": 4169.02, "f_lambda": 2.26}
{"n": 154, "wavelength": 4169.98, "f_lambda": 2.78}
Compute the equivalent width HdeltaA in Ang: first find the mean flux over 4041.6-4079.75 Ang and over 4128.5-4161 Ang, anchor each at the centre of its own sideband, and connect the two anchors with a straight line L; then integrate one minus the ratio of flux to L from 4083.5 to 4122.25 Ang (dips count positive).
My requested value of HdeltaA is 4.0 Ang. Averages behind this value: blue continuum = 2.81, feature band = 2.49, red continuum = 2.73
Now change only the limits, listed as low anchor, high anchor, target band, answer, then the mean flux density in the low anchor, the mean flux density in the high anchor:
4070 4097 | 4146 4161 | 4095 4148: 2.60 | 2.68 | 2.75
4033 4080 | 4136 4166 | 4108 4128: 1.58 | 2.84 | 2.77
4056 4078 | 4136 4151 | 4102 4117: 1.80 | 2.87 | 2.78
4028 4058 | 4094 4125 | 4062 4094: -1.40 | 2.82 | 2.48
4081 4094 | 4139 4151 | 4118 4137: 0.79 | 2.54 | 2.78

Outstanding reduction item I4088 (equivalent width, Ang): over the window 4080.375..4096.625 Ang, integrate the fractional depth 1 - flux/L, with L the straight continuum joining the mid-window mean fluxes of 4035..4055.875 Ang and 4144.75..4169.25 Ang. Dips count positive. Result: 1.4 Ang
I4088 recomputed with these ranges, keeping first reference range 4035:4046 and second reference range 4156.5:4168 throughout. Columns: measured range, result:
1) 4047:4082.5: 1.41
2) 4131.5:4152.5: 0.44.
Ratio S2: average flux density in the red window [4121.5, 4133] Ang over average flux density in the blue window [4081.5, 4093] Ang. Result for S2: 1.1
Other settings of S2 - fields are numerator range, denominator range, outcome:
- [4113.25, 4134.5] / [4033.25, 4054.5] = 0.91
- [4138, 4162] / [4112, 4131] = 1.09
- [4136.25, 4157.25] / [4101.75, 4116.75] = 1.11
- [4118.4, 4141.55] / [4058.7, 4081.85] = 0.93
